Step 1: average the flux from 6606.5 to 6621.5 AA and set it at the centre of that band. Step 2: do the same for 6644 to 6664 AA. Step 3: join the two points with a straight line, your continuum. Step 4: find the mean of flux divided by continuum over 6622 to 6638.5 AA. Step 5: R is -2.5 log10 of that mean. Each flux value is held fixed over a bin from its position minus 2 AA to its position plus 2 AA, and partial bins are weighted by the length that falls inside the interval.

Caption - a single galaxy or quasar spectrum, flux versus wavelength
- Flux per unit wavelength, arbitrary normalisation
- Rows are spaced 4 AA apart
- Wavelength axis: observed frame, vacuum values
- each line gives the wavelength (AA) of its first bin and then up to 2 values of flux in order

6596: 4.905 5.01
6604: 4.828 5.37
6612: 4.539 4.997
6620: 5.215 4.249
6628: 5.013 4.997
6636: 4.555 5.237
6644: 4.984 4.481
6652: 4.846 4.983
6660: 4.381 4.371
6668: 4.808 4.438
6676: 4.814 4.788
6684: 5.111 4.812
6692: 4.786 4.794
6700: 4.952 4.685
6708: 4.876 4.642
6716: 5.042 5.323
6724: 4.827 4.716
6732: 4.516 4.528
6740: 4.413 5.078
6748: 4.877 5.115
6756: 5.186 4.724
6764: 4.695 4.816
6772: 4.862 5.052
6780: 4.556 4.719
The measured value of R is 0.03 mag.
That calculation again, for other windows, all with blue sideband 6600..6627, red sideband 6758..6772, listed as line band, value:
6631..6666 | 0.02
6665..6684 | 0.02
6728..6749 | 0.02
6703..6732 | -0.01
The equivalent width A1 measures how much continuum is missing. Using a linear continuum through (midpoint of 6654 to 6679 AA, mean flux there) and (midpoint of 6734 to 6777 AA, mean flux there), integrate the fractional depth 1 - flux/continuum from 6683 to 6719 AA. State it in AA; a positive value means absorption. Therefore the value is -1.09 AA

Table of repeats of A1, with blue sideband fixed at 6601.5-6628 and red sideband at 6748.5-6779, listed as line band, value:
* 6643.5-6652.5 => 0.3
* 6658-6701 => 1.4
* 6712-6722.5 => -0.4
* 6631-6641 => 0.0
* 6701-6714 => 0.4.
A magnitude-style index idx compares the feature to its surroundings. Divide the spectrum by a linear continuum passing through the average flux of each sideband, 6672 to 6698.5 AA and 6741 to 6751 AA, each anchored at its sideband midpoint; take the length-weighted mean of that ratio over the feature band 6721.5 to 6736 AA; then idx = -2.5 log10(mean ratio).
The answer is 0.05 mag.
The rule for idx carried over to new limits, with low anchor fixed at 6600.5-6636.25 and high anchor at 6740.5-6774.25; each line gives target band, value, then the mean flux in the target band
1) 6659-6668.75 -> 0.09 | 4.5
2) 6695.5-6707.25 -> 0.02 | 4.82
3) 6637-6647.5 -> -0.02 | 4.97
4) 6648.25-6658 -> 0.01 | 4.84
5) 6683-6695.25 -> 0.00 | 4.87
